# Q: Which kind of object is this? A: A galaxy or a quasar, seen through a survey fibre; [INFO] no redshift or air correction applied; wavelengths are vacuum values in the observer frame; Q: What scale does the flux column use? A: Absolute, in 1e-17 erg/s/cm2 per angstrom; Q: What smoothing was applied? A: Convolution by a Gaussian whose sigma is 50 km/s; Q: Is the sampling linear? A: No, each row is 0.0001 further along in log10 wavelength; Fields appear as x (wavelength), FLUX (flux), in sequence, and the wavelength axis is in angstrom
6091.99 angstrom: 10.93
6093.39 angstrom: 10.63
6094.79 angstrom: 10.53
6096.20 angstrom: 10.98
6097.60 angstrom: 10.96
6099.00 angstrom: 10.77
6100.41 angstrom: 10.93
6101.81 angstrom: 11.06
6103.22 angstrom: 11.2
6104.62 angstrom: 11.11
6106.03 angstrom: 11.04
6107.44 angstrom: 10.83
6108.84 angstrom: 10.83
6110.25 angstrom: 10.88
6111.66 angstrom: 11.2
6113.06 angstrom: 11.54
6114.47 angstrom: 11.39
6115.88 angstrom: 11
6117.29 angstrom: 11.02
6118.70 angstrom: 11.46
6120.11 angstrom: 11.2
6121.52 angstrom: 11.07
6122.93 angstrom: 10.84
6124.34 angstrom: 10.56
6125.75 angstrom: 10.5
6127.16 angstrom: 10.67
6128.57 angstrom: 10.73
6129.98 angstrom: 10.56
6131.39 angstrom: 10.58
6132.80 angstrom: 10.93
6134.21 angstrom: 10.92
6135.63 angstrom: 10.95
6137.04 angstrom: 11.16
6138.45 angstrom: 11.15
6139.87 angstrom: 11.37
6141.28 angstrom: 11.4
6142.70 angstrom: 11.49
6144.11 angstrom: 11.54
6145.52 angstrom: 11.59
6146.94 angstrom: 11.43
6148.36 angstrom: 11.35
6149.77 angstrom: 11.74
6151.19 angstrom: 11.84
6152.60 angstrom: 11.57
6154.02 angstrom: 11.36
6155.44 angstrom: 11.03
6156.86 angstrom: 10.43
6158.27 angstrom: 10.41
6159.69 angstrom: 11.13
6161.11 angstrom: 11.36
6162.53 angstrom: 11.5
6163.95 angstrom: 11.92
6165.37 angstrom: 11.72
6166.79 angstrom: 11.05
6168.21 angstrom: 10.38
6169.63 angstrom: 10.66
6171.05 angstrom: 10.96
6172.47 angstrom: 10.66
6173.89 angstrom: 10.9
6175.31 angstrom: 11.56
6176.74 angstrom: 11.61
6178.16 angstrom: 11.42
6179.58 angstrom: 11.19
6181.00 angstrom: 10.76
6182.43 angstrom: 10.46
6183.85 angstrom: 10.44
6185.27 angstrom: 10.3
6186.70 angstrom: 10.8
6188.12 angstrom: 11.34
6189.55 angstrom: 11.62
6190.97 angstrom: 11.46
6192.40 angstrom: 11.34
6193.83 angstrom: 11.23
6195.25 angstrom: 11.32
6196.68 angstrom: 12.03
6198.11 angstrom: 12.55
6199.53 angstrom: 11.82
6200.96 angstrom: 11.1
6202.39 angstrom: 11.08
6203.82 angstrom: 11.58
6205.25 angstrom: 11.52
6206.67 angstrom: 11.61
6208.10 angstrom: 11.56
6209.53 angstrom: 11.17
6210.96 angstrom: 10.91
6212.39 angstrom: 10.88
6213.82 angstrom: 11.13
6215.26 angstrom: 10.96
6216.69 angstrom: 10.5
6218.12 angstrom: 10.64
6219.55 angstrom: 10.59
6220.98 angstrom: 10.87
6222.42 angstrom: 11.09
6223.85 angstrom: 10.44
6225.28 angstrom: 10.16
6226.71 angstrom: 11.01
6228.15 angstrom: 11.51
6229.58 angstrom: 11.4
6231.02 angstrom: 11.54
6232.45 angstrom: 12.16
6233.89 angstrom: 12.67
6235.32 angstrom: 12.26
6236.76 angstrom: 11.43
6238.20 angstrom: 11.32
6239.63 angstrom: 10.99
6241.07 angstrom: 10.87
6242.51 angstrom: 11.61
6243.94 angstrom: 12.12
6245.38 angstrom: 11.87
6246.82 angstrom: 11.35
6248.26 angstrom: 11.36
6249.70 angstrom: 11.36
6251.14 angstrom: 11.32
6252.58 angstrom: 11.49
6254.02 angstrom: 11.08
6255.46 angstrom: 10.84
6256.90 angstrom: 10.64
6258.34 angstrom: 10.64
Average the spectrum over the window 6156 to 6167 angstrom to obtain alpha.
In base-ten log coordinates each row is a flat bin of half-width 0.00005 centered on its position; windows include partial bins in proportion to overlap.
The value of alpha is 11.2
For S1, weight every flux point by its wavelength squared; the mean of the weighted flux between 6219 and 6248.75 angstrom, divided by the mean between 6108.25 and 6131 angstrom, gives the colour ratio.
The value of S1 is 1.08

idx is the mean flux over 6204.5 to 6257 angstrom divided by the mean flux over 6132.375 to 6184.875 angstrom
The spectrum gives 1.01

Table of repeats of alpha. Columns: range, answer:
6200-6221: 11.1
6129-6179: 11.2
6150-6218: 11.2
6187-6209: 11.5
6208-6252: 11.3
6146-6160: 11.2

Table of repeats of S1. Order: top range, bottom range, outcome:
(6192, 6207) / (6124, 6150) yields 1.07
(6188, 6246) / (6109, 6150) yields 1.05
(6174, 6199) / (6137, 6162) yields 1.01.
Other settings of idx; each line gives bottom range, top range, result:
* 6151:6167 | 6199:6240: 1.00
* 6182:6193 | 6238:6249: 1.04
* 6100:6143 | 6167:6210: 1.02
